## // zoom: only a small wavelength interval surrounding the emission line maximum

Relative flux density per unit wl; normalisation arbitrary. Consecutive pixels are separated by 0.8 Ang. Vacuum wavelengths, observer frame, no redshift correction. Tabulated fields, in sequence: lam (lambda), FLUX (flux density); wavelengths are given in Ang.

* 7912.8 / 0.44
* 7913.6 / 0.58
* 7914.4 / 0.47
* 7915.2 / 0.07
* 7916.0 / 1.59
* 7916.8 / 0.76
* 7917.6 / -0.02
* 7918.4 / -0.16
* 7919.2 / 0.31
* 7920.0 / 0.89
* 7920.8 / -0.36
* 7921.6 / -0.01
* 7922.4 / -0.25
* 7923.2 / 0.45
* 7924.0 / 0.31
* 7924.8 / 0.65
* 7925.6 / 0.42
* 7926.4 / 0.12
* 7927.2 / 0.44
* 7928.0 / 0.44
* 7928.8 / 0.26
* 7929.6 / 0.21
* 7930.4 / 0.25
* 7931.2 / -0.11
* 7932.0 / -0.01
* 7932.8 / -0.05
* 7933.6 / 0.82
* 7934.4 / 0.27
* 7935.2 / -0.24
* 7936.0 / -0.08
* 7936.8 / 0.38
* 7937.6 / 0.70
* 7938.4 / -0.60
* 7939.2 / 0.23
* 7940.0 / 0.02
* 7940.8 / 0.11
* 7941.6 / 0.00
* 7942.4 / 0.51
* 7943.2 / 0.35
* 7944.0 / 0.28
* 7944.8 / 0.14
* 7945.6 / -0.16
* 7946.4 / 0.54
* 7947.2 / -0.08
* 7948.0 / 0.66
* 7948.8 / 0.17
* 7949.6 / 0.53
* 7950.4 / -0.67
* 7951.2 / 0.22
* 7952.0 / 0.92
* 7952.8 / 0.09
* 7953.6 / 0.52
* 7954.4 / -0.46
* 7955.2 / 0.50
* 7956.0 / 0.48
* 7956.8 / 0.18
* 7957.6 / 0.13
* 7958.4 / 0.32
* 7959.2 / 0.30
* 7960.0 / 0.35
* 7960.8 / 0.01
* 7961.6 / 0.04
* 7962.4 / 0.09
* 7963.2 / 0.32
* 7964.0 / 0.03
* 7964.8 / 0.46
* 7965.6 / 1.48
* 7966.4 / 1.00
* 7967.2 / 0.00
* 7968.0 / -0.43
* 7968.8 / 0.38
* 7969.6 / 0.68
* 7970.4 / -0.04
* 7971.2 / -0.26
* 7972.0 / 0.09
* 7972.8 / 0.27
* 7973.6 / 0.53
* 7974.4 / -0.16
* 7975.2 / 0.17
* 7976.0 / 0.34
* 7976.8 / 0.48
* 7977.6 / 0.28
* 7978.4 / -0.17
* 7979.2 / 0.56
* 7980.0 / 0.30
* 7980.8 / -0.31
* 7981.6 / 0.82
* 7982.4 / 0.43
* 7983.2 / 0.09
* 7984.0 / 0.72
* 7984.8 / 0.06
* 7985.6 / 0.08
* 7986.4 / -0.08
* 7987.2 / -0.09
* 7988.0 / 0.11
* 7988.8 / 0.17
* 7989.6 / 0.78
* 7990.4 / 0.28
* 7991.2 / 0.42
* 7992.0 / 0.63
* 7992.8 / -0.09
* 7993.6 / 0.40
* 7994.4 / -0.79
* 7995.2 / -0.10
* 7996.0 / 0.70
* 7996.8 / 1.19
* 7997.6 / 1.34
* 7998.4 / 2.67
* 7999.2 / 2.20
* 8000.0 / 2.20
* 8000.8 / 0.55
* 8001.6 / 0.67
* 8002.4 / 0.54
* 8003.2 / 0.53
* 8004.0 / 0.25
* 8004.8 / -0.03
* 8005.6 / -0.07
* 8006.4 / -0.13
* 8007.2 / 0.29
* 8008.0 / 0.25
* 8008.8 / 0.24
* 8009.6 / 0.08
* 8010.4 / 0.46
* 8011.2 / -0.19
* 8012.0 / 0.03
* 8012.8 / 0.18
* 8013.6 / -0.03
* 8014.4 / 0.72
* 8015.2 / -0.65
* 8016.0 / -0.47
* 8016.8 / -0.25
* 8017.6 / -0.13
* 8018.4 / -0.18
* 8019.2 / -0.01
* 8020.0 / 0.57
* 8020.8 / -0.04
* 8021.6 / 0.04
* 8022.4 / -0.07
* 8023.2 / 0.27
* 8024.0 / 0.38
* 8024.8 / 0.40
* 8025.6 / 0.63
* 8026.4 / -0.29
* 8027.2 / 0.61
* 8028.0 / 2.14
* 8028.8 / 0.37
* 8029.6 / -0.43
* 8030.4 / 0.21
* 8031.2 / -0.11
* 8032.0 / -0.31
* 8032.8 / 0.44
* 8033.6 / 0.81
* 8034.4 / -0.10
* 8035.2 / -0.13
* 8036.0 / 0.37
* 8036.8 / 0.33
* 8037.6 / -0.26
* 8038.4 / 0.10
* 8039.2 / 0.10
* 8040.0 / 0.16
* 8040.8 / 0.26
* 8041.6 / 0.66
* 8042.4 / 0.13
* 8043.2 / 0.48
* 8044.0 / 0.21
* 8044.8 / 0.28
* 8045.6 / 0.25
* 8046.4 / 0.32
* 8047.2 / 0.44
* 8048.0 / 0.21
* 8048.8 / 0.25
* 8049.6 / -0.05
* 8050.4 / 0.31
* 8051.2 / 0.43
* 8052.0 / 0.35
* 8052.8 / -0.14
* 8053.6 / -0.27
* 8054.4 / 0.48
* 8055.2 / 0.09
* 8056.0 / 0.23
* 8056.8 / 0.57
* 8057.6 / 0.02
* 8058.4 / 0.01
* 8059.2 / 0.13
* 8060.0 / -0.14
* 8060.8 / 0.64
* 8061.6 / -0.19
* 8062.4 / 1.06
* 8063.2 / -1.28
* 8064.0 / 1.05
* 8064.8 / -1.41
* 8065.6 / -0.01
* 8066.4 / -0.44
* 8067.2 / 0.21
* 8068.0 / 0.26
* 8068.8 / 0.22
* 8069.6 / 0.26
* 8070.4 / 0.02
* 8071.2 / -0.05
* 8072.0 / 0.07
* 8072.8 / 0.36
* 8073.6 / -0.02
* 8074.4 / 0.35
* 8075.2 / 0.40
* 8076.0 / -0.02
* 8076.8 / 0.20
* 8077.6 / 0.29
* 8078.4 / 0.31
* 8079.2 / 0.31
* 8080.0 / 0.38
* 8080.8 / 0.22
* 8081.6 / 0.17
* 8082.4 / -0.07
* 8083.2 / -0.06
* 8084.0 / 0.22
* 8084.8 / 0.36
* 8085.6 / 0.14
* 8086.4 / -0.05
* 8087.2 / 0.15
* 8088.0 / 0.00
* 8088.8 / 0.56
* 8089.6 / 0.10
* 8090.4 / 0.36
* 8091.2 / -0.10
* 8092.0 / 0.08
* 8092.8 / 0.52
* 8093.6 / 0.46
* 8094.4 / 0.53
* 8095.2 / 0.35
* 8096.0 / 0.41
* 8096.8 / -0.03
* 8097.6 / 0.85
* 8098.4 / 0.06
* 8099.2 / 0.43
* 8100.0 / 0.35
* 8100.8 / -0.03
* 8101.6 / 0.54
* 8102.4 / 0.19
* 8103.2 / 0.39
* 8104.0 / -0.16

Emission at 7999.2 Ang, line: H-alpha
